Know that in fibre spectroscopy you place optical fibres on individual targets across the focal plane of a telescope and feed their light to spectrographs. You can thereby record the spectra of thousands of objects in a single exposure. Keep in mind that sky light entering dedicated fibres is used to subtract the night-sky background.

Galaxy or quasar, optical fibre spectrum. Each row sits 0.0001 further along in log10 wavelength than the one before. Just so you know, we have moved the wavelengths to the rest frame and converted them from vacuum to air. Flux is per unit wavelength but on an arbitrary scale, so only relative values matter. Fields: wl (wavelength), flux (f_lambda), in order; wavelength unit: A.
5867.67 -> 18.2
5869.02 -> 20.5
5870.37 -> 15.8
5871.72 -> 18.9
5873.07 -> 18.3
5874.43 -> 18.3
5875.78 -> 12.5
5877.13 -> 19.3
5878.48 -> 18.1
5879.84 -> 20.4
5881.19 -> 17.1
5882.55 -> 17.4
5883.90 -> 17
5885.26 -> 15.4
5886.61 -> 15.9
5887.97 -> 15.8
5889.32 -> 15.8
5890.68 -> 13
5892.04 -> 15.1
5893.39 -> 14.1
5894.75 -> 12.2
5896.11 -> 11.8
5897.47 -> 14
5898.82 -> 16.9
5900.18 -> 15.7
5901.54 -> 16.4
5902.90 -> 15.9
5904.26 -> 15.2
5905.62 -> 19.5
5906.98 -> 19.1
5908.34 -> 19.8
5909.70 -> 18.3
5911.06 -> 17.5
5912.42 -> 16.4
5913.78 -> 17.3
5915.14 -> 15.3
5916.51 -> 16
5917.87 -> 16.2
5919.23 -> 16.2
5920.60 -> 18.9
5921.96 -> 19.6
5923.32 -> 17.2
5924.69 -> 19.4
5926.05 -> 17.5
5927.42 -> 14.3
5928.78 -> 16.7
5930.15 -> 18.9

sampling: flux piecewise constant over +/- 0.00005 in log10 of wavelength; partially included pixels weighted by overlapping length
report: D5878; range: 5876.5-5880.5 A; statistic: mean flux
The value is 19.2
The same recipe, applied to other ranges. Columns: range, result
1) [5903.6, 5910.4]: 18.4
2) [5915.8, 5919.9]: 16.1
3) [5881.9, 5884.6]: 17.2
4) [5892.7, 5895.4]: 13.2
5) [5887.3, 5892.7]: 14.9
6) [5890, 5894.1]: 14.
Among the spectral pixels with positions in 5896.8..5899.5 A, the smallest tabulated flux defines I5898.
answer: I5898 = 14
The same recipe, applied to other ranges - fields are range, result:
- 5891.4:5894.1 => 14.1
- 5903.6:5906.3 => 15.2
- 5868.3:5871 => 15.8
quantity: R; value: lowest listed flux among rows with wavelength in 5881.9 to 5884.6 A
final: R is 17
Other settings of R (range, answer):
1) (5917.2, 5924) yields 16.2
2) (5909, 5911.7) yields 17.5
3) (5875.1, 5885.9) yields 12.5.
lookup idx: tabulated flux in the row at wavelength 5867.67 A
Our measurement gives 18.2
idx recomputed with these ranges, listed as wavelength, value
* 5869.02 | 20.5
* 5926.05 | 17.5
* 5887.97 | 15.8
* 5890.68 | 13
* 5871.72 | 18.9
